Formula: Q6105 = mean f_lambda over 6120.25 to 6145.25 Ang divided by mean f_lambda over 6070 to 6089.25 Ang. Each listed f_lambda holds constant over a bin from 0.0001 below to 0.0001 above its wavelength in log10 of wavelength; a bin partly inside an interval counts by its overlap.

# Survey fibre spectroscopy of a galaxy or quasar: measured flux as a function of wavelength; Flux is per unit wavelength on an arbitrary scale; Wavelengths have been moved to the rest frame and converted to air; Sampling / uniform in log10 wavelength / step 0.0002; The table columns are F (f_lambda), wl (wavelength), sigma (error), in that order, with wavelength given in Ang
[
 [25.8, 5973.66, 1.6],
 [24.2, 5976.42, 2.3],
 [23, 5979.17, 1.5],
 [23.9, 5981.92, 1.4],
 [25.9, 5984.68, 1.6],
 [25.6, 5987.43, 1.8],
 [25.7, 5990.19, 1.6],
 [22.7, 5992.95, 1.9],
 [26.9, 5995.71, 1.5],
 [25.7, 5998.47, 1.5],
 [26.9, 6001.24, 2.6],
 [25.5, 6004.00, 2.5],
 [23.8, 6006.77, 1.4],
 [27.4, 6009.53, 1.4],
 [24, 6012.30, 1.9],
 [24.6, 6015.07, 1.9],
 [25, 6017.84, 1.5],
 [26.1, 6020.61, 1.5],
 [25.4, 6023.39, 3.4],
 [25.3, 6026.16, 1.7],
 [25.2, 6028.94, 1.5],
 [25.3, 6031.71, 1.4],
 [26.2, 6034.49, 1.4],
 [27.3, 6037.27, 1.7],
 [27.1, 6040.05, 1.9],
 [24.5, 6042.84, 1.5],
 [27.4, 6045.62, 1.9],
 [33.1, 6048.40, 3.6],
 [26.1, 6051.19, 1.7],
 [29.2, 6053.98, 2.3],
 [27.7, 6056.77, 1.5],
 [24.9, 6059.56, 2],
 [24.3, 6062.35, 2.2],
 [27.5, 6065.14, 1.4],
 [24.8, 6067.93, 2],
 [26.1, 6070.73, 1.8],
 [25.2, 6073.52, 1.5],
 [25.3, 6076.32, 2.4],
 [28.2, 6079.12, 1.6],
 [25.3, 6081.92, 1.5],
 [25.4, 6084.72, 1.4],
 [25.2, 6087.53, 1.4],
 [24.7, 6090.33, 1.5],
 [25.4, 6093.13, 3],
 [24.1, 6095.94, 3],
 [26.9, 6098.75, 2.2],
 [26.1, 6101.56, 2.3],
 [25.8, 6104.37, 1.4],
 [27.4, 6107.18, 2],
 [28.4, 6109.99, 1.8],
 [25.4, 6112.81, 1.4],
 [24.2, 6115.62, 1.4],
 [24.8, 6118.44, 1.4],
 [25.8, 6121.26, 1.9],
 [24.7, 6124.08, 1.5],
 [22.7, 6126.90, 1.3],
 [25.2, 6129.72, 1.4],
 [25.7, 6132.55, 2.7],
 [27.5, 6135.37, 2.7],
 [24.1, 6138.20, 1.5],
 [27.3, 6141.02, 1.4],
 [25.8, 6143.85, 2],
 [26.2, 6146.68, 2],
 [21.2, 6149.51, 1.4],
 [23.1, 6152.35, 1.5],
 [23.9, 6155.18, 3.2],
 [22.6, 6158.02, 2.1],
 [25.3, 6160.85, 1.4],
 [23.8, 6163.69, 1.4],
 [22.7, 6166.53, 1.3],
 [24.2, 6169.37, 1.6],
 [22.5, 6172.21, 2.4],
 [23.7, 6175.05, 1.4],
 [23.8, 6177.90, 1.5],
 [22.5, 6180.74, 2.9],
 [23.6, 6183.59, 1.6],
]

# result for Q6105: 0.99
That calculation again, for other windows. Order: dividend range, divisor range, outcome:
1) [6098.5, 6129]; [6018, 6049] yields 0.97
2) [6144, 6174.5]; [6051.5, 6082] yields 0.90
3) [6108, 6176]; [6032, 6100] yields 0.94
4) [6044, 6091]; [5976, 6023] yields 1.05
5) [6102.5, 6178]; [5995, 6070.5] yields 0.95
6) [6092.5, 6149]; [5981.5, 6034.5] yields 1.01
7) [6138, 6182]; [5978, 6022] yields 0.95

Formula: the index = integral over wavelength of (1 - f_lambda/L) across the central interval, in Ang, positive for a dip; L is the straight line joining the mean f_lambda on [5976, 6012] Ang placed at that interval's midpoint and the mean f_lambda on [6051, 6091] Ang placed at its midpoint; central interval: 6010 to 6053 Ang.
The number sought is -1.1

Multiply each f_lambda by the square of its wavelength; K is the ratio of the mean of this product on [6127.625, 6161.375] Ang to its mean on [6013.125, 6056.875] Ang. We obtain 0.97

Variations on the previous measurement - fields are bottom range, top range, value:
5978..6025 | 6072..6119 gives 1.06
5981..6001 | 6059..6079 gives 1.04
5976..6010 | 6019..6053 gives 1.07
